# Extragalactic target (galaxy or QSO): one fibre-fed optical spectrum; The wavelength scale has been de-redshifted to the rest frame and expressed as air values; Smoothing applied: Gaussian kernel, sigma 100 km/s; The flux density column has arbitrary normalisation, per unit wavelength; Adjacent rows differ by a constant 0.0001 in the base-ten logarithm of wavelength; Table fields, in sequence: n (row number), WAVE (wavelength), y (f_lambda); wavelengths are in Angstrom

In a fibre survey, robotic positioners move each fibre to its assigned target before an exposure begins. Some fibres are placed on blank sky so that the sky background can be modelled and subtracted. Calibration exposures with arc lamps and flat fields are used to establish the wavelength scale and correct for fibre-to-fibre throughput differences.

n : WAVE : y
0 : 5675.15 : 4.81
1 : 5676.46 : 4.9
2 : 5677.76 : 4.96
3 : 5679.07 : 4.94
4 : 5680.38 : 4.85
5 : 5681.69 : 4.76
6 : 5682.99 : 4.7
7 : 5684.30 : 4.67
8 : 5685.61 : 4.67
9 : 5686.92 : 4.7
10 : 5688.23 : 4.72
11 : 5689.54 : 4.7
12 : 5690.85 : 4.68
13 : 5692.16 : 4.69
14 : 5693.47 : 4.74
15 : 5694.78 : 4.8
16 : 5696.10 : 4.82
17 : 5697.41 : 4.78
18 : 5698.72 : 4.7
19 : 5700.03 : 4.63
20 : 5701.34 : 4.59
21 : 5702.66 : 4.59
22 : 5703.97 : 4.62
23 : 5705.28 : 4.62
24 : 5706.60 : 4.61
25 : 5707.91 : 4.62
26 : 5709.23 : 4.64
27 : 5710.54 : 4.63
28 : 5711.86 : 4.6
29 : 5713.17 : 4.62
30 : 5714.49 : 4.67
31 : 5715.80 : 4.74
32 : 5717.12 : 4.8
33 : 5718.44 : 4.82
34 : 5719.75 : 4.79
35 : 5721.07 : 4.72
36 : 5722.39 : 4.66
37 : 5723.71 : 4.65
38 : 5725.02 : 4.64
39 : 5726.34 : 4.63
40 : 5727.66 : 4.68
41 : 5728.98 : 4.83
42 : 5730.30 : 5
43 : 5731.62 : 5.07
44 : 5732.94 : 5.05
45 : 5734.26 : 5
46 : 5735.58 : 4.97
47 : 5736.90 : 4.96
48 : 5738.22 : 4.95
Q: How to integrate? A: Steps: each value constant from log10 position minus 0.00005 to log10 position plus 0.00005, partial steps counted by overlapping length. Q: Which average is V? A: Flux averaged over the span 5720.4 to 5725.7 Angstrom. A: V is 4.67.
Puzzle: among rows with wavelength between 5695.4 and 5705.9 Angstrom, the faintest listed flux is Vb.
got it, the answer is 4.59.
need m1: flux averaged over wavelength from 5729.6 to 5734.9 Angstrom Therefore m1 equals 5.03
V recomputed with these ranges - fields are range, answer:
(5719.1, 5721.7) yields 4.75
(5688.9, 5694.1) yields 4.7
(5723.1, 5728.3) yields 4.65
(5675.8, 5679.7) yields 4.94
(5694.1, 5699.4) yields 4.77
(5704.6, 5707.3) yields 4.62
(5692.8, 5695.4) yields 4.77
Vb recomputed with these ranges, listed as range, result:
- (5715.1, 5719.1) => 4.74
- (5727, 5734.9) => 4.68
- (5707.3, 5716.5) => 4.6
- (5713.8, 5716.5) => 4.67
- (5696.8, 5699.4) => 4.7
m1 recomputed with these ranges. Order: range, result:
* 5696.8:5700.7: 4.71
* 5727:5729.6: 4.75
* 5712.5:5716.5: 4.68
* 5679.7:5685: 4.75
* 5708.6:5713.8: 4.63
